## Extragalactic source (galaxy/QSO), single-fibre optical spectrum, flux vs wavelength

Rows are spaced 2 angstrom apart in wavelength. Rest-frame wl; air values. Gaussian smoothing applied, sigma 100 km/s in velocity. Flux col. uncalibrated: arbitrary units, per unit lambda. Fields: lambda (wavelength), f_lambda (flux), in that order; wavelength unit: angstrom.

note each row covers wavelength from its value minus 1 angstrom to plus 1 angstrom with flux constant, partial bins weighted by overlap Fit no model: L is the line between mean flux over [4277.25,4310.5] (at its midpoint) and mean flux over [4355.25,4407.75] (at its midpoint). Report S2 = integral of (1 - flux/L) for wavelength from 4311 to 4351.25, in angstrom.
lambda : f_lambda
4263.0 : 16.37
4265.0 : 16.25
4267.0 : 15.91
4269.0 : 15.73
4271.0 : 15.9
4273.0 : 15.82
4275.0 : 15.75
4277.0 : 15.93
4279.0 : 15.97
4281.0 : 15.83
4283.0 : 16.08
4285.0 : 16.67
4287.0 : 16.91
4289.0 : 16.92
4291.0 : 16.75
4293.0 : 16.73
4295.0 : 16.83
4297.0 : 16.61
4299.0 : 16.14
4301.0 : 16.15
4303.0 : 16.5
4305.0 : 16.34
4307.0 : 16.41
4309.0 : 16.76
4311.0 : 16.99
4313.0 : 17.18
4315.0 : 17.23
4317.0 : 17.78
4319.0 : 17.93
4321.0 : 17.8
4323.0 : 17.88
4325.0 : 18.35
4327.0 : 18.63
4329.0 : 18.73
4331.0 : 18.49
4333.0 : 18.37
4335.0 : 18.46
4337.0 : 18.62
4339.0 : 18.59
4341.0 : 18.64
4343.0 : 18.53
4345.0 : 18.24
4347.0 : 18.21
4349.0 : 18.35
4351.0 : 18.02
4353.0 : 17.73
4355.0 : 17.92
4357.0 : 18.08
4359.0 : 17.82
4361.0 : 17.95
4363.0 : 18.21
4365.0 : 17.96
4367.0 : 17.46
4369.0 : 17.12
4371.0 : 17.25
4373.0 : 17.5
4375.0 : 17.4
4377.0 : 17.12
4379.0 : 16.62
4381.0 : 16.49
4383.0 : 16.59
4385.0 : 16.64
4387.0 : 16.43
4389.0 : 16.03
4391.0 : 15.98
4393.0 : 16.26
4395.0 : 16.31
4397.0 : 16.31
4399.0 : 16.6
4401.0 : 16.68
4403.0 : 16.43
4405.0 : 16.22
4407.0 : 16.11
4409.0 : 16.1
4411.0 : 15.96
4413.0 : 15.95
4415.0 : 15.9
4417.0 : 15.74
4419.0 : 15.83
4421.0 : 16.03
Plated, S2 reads -3.65 angstrom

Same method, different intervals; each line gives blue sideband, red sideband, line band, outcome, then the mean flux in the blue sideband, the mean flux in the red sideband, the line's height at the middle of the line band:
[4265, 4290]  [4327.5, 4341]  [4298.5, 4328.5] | 0.7 angstrom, 16.1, 18.6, 17.7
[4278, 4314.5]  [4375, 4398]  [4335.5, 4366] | -3.1 angstrom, 16.6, 16.5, 16.5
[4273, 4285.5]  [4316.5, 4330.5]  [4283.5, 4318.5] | 0.6 angstrom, 16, 18.2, 17.1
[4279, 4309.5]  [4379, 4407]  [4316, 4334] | -1.9 angstrom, 16.5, 16.4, 16.5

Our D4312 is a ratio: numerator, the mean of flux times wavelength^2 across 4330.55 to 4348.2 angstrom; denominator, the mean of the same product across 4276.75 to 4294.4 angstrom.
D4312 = 1.15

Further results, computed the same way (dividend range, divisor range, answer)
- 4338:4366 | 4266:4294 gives 1.16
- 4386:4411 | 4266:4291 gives 1.07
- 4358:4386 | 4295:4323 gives 1.05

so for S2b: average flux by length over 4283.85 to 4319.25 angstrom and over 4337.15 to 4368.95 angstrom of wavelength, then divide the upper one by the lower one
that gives 1.1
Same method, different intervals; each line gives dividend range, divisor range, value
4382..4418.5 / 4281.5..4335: 0.94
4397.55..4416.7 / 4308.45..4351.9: 0.90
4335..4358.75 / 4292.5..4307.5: 1.11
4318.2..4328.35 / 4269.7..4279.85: 1.14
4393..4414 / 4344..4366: 0.90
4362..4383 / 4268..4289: 1.07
